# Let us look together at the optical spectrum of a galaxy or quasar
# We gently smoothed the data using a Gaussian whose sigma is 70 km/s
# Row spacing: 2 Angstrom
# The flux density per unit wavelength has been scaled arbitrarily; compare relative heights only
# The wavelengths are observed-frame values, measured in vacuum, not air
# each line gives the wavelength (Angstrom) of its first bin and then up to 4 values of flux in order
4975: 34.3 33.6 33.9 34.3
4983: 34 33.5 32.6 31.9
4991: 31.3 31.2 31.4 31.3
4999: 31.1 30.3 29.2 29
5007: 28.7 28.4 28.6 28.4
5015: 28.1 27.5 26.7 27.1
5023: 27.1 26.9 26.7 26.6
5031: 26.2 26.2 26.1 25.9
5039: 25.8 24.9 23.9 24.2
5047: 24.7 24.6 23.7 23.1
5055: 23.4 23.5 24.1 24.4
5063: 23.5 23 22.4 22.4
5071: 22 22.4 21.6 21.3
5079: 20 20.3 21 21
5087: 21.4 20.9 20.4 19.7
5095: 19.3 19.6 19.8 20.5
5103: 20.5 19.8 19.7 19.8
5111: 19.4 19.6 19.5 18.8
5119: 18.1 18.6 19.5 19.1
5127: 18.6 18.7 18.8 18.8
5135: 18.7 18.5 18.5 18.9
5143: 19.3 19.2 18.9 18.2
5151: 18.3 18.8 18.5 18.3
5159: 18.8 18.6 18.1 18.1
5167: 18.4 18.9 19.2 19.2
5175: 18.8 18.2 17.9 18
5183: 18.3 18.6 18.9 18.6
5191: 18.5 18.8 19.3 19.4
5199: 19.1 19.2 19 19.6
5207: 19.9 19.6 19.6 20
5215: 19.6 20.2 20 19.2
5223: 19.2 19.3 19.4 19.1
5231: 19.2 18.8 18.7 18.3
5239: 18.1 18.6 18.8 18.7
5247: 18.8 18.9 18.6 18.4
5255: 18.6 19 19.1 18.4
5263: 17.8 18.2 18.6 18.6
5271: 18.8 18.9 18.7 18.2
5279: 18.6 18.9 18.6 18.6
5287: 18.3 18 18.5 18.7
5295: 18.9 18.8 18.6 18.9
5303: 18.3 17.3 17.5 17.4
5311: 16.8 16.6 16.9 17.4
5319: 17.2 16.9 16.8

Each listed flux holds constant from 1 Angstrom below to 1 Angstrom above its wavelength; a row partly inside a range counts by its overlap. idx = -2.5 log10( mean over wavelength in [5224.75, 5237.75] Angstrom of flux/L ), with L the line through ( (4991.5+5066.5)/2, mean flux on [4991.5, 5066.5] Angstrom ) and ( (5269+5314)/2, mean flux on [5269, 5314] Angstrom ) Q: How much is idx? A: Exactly 0.07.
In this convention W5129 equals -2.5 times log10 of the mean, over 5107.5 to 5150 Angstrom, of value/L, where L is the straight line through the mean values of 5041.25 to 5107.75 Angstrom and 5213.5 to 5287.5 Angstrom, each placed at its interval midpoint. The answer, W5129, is 0.11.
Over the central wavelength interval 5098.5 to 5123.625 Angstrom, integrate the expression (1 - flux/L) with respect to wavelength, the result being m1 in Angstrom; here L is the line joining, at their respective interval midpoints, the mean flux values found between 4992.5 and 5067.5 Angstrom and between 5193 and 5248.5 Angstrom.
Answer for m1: 4.2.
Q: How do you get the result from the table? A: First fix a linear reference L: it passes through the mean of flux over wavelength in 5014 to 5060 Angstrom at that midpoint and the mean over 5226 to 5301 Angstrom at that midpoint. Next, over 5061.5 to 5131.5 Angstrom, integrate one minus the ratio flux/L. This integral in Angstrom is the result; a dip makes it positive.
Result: 10.0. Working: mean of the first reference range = 25.5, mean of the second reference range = 18.6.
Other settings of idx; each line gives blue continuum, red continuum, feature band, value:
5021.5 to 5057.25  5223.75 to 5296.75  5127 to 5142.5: 0.20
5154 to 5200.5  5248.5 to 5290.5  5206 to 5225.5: -0.06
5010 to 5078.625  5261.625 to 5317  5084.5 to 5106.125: 0.16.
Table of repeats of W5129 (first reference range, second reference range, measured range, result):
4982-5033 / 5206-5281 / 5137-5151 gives 0.23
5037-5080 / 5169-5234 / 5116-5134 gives 0.14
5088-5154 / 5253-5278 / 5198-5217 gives -0.04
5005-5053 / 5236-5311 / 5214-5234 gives 0.04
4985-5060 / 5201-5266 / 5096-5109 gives 0.21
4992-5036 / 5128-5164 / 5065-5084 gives 0.11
